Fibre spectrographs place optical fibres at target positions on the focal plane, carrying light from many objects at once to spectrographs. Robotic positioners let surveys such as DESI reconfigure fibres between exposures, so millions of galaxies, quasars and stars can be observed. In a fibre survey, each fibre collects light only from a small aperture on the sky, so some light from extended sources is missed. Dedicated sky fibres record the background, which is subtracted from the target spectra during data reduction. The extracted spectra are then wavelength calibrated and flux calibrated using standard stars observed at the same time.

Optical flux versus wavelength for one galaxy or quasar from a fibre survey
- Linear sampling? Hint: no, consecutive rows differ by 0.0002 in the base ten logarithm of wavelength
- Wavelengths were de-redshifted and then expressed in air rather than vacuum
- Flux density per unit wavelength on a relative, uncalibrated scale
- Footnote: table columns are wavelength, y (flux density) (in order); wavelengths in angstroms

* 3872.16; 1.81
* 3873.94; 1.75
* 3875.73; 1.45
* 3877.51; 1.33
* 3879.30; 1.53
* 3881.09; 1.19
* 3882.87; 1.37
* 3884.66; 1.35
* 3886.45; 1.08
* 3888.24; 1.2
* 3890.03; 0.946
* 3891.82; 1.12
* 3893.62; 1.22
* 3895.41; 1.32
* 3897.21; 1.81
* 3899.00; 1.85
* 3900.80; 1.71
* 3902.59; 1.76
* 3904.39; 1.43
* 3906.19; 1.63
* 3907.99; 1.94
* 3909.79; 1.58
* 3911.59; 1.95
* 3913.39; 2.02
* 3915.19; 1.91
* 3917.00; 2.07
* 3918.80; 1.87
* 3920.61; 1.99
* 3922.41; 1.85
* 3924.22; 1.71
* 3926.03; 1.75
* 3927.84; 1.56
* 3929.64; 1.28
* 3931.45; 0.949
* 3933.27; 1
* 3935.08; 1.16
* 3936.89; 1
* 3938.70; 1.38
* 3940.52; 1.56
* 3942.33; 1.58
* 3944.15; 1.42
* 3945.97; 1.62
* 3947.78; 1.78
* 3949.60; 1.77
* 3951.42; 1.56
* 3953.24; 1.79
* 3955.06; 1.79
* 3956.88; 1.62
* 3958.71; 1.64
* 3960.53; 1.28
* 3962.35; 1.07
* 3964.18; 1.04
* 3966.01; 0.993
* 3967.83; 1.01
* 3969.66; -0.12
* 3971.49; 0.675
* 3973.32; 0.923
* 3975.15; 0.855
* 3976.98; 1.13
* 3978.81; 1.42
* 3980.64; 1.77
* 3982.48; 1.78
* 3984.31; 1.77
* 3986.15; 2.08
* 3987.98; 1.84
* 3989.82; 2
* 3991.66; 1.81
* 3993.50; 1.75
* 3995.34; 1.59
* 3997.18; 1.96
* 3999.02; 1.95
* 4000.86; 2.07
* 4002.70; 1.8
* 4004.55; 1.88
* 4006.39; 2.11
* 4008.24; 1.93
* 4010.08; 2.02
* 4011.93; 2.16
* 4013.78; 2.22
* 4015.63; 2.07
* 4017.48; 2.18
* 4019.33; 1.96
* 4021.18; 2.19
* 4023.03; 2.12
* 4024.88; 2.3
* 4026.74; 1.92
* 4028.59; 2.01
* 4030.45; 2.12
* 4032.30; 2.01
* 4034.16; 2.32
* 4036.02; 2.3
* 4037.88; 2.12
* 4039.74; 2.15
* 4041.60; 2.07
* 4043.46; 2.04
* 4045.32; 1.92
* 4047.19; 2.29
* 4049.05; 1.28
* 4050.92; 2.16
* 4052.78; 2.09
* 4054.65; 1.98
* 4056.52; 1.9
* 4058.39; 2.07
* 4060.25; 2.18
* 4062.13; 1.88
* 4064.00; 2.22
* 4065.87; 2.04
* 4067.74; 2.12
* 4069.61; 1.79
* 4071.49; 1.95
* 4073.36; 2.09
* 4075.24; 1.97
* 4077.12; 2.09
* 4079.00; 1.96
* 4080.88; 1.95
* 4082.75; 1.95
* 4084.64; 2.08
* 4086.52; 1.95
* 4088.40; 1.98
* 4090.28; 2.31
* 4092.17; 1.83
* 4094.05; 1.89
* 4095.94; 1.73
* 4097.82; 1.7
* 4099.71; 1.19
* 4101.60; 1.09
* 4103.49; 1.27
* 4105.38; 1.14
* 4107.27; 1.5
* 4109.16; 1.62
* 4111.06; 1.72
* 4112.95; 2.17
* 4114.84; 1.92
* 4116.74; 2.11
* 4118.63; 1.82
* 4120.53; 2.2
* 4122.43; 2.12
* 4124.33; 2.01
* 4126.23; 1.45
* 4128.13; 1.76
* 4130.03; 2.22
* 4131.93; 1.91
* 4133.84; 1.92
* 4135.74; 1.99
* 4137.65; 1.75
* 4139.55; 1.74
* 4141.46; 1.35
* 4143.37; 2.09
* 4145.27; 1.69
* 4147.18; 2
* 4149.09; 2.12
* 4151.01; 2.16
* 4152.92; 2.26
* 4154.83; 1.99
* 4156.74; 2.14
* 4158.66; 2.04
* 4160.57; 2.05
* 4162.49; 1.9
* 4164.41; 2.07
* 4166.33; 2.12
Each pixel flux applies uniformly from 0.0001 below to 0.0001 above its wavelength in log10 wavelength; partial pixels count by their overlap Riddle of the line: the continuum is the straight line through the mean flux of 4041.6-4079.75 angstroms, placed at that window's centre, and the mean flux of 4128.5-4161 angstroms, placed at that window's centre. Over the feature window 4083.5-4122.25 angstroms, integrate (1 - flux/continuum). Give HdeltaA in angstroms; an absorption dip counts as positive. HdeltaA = 4.2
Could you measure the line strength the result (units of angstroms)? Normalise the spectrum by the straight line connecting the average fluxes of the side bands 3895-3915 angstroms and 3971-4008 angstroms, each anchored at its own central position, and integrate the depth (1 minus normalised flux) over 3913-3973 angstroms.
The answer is 10.0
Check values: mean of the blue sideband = 1.74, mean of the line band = 1.43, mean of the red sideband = 1.68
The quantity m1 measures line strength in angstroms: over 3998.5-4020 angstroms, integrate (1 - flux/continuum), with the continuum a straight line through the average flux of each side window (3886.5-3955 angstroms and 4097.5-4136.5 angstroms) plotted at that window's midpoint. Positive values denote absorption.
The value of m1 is -5.0 angstroms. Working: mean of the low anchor 1.57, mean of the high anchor 1.75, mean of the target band 2.03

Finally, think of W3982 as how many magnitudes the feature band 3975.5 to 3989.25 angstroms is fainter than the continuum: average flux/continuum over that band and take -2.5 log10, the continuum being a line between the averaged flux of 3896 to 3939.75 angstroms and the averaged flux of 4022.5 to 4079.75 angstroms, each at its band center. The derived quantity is 0.11 mag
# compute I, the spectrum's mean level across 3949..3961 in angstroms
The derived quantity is 1.65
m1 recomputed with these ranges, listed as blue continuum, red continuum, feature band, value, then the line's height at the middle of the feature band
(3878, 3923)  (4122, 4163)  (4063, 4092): -2.86 angstroms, 1.84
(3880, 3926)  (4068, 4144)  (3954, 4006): 6.29 angstroms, 1.69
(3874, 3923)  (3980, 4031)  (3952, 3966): 2.85 angstroms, 1.8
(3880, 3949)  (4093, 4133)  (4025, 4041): -4.57 angstroms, 1.65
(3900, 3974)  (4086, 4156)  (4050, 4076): -4.75 angstroms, 1.72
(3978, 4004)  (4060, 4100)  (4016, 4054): -3.71 angstroms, 1.89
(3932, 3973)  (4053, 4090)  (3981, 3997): -3.38 angstroms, 1.51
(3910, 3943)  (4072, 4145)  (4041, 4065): -3.41 angstroms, 1.76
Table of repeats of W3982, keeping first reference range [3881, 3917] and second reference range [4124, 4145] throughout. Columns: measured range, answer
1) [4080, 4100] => -0.07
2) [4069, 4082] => -0.13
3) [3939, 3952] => 0.00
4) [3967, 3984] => 0.46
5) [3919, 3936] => 0.06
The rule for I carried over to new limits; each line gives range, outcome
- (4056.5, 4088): 2.01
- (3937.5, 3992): 1.42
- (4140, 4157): 1.96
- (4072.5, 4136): 1.84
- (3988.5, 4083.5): 2.02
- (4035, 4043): 2.15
